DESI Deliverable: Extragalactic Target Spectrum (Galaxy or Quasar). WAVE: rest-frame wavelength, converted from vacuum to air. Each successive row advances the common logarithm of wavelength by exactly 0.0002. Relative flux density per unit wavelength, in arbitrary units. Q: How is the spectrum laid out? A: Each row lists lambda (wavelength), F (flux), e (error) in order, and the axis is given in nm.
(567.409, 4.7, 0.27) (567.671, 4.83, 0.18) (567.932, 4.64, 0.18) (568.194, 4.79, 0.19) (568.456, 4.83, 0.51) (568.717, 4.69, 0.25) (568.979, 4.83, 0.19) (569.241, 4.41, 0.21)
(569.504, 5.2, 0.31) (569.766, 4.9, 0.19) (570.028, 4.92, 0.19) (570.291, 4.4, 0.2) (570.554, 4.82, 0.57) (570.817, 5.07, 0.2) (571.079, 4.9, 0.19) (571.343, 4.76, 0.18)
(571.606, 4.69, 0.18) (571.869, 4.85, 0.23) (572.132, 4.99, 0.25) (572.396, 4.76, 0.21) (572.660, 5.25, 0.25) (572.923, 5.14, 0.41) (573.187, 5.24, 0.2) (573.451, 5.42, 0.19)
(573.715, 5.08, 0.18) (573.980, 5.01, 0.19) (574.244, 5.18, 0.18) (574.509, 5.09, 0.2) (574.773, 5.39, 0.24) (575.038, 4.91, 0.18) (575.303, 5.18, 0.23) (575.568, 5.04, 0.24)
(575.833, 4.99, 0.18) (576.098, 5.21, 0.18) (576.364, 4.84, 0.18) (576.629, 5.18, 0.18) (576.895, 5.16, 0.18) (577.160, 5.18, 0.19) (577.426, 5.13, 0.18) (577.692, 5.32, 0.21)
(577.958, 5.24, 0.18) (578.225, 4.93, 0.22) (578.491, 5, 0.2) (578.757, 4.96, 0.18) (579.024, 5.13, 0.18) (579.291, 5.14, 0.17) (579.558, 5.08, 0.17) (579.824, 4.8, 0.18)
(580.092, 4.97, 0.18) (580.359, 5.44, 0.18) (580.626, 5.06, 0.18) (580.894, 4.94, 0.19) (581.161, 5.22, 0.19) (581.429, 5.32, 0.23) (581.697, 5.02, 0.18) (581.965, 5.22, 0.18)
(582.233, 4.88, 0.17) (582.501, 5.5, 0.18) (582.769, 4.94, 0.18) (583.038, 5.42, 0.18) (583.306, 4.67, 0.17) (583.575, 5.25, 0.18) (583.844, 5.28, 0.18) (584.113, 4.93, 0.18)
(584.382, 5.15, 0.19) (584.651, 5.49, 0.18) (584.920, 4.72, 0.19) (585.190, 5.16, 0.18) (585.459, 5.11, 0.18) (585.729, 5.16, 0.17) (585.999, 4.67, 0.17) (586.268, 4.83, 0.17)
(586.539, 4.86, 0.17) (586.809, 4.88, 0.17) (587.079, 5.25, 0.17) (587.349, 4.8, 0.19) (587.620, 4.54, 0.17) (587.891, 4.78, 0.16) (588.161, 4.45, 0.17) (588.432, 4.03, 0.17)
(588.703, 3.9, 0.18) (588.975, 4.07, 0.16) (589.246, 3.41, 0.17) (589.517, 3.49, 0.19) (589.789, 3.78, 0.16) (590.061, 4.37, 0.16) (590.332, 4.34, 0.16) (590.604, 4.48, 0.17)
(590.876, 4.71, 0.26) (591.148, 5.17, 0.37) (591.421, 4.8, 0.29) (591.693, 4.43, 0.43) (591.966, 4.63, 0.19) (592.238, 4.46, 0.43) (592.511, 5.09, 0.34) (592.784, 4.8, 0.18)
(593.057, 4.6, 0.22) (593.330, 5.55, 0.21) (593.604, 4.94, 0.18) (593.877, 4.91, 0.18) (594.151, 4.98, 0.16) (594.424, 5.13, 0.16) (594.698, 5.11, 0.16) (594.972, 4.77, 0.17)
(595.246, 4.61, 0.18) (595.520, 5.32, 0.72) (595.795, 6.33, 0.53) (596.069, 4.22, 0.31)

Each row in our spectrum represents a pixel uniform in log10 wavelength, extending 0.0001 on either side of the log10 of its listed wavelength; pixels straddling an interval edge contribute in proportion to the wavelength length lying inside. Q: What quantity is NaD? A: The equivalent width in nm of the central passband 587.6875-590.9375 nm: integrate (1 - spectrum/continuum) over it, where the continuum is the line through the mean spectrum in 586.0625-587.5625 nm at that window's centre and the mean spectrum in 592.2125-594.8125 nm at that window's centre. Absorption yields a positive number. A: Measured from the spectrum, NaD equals 0.51 nm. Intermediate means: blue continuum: 4.89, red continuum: 4.98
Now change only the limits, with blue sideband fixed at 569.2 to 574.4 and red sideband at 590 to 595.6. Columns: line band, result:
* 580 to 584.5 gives -0.222 nm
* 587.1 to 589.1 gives 0.179 nm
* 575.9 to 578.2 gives -0.102 nm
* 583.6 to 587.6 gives -0.119 nm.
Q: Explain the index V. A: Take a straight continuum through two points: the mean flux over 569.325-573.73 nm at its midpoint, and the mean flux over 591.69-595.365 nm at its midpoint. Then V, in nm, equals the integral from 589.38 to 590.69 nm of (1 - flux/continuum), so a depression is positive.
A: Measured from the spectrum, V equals 0.22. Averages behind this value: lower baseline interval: 4.96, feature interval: 4.08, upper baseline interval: 4.87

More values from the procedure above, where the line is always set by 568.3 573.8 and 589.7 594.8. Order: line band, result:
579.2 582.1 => -0.160 nm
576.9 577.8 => -0.062 nm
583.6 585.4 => -0.118 nm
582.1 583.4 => -0.072 nm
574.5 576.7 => -0.095 nm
